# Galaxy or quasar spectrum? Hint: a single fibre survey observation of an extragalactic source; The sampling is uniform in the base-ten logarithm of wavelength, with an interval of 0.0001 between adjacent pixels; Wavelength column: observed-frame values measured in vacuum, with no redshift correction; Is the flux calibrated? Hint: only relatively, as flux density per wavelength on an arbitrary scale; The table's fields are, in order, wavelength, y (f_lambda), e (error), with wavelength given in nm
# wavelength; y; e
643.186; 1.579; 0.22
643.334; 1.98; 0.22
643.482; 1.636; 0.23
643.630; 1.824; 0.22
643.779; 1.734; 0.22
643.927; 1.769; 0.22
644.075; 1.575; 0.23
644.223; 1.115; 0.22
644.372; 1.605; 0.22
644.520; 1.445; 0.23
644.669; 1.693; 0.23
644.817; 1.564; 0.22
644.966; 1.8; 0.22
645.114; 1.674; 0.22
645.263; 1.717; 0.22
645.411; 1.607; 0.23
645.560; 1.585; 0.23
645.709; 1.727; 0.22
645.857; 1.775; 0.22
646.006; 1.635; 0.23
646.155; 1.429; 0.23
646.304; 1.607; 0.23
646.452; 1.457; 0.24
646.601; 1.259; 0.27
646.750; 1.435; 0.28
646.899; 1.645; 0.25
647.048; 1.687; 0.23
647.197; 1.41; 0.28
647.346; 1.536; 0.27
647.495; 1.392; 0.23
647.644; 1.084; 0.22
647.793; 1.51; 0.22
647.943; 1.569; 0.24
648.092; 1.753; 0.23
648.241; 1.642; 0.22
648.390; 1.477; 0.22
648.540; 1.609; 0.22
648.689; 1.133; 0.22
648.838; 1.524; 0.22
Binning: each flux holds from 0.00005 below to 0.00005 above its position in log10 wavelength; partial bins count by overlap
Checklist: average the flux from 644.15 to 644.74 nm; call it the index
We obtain 1.46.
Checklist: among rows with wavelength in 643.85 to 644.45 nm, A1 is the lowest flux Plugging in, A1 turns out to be 1.115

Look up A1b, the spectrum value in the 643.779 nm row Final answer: 1.734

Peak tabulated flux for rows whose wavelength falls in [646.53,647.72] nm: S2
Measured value 1.687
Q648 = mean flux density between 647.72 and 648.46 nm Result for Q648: 1.59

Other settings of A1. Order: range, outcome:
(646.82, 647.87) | 1.084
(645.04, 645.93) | 1.585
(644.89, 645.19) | 1.674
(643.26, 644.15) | 1.575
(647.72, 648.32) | 1.51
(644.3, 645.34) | 1.445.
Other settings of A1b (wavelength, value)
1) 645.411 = 1.607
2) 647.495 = 1.392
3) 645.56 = 1.585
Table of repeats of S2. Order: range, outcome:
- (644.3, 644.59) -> 1.605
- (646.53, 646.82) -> 1.435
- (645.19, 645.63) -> 1.717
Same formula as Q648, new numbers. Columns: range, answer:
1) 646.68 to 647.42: 1.54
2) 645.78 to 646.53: 1.58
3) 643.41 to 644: 1.74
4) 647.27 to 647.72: 1.34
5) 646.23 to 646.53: 1.53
